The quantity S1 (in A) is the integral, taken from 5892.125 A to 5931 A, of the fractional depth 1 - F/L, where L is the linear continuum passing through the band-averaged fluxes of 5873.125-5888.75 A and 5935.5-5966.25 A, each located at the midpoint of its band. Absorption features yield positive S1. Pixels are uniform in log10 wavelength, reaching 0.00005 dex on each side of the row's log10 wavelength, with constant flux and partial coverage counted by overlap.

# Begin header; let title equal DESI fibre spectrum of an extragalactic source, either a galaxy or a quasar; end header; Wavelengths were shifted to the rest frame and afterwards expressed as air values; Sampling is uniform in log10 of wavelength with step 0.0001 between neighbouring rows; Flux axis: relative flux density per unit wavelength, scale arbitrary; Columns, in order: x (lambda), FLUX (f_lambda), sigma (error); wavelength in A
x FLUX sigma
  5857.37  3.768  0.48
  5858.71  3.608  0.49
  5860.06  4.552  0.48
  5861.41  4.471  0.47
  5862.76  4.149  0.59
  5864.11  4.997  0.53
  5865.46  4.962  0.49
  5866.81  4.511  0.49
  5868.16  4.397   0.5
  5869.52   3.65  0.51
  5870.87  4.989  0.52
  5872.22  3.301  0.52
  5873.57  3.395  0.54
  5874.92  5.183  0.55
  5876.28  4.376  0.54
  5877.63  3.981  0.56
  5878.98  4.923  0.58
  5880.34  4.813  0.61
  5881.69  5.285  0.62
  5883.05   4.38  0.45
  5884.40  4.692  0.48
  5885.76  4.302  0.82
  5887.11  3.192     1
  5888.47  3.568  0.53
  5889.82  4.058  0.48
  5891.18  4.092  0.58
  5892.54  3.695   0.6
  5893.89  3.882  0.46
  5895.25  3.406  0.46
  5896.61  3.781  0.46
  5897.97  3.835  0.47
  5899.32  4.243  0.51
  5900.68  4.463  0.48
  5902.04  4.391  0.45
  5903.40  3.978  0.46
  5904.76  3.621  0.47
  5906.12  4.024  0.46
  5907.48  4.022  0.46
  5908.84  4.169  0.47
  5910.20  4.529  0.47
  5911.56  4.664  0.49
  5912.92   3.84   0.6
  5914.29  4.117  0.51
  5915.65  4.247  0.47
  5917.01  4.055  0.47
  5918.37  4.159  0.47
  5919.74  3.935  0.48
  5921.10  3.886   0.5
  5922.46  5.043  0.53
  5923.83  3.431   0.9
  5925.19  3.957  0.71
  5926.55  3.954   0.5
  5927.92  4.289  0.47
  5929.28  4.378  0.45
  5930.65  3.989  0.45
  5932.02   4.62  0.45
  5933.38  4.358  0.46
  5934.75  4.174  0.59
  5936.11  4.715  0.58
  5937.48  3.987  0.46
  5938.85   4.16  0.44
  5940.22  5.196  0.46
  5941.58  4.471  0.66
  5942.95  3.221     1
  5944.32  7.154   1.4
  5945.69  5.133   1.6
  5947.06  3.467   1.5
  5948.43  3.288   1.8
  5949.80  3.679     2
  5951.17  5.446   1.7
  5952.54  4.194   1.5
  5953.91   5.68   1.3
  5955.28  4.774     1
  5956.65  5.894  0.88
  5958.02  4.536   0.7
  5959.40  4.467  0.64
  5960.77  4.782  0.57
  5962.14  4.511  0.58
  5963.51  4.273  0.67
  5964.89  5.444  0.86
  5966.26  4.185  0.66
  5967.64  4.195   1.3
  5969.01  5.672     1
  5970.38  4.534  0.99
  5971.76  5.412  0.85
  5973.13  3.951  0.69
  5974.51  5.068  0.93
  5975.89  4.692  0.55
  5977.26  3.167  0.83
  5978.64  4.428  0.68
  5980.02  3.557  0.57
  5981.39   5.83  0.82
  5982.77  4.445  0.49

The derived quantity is 3.6 A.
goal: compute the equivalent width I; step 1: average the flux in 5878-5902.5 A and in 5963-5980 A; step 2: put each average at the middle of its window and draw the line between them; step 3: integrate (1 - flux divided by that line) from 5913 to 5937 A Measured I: 0.79 A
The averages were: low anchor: 4.16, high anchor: 4.55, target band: 4.18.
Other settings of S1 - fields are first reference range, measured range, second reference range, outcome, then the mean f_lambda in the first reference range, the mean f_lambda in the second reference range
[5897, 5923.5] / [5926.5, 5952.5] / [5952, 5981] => 0.0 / 4.16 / 4.65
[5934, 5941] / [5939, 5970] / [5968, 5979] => -1.2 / 4.45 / 4.61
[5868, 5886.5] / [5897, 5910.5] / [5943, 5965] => 1.2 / 4.4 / 4.73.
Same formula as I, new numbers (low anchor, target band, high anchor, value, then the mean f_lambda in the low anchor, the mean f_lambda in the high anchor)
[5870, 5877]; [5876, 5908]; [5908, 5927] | 0.57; 4.23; 4.14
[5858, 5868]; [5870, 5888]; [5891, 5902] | -0.59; 4.46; 3.94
